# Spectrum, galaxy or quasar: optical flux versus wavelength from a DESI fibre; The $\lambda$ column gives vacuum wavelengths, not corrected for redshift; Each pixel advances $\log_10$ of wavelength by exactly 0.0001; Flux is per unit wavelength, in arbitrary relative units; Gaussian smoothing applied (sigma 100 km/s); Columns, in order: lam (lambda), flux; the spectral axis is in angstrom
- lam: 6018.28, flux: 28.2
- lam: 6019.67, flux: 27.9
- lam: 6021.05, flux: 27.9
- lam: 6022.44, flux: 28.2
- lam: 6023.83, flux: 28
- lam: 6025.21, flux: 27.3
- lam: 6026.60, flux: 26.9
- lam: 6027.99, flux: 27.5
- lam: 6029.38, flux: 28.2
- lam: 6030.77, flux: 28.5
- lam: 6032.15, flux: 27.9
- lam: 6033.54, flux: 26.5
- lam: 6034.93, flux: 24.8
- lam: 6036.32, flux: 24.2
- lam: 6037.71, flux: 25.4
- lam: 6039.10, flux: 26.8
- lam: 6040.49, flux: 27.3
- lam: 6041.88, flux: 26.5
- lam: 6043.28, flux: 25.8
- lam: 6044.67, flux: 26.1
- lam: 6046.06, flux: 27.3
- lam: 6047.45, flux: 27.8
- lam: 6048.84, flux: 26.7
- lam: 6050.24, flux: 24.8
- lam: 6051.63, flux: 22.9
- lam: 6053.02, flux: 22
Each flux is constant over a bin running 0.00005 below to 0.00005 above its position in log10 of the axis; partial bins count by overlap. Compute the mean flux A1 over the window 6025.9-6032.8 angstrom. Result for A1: 27.8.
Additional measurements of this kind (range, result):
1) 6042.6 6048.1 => 26.8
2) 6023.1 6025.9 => 27.7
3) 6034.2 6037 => 24.5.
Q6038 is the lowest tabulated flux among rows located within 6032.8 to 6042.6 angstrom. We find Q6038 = 24.2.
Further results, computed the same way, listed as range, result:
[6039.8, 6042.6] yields 26.5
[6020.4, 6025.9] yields 27.3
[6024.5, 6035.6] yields 24.8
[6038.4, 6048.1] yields 25.8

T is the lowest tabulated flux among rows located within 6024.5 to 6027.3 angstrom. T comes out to 26.9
